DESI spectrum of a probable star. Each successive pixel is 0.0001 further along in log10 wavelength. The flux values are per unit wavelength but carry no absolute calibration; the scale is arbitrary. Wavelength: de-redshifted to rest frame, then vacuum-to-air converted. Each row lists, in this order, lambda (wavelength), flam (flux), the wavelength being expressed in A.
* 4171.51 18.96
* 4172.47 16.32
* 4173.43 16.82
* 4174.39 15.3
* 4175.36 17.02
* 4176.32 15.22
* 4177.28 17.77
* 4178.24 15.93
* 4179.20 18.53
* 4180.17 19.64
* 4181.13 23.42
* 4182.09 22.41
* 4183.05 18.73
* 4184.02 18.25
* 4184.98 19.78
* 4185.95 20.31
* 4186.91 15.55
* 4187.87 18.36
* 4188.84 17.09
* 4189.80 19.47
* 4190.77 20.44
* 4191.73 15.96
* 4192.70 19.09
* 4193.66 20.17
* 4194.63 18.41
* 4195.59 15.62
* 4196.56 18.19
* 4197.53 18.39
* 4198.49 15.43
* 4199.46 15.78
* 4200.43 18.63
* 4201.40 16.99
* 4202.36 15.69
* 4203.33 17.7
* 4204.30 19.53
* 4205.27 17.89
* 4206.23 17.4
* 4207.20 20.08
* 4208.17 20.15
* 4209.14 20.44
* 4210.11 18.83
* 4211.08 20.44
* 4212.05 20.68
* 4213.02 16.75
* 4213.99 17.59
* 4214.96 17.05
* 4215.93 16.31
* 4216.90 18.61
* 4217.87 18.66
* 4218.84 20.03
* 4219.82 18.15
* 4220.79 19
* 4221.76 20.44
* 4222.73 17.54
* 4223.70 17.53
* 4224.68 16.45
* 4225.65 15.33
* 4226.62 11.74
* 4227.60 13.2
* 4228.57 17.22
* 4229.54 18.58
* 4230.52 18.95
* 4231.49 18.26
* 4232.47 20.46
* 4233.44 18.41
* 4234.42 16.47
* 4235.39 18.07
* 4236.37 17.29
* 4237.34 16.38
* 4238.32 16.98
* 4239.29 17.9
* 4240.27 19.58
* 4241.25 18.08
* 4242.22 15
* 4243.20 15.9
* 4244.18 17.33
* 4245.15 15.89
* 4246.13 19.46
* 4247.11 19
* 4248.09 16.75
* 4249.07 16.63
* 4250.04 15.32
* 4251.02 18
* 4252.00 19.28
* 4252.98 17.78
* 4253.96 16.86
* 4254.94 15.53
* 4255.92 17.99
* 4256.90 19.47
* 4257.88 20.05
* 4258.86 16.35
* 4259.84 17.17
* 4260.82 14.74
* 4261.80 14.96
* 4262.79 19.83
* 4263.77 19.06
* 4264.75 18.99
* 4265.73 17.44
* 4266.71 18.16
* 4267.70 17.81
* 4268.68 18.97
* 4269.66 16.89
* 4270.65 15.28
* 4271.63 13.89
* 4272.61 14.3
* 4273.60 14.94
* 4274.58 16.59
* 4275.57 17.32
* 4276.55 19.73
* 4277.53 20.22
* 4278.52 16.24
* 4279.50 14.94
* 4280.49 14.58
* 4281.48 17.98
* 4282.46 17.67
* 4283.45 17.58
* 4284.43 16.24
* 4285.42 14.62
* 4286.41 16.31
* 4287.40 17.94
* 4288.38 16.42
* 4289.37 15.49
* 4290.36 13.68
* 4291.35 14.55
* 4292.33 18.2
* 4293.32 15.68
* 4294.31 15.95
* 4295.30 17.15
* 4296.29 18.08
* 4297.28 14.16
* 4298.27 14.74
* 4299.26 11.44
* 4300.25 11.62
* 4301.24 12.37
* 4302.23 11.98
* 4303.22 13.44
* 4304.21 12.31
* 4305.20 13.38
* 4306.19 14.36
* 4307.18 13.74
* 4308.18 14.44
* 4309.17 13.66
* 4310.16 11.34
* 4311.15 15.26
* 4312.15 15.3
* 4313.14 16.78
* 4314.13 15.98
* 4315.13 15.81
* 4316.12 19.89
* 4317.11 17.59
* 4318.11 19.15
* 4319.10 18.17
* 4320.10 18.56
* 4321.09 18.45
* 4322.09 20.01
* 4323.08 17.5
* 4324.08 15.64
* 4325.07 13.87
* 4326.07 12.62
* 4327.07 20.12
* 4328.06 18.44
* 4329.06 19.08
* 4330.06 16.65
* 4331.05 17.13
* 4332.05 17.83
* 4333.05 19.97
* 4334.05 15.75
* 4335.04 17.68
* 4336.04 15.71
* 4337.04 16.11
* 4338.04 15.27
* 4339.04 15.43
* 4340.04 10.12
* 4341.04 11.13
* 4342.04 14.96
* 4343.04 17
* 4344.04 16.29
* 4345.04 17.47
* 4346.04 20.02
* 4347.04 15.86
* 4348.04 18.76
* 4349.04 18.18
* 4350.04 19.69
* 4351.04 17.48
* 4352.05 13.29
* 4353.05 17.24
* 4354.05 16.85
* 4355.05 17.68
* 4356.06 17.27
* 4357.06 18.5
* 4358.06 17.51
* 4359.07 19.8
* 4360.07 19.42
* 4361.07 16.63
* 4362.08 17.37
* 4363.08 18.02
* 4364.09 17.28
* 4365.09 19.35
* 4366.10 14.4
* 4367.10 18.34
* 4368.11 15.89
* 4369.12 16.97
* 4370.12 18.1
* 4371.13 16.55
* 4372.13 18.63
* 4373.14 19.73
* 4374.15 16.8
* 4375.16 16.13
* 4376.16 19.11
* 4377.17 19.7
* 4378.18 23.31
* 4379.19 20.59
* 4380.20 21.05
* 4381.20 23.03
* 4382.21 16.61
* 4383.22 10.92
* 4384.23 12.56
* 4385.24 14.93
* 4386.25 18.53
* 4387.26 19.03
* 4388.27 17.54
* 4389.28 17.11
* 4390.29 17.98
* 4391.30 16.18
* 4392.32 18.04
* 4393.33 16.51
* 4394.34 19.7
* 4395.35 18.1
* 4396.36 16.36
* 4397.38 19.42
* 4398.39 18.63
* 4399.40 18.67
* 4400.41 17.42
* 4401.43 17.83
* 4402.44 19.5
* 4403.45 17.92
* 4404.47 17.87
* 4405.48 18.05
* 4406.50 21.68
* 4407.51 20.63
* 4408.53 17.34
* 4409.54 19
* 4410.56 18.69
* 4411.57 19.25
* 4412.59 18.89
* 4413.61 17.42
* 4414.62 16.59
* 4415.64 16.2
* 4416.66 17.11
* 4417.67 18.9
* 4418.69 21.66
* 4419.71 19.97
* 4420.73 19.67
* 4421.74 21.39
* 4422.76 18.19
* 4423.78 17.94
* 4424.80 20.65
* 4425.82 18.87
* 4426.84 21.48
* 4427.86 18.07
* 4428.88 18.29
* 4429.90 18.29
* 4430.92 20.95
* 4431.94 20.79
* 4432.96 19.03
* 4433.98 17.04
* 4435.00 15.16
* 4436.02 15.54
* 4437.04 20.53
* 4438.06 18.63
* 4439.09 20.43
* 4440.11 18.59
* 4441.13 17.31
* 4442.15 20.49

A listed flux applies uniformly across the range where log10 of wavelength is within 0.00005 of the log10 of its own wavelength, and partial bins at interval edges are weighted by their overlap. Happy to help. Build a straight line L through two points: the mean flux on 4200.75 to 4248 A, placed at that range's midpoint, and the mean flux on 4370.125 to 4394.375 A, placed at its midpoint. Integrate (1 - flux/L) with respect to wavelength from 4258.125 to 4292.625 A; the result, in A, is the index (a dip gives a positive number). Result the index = 2.1 A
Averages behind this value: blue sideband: 17.8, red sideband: 17.9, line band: 16.7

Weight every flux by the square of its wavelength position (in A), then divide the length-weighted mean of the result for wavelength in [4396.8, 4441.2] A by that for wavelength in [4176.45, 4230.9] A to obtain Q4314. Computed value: 1.14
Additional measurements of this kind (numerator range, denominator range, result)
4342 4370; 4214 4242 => 1.05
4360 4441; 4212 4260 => 1.13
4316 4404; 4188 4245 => 1.05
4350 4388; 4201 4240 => 1.06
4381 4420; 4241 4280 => 1.11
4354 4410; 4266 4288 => 1.13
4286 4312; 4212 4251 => 0.86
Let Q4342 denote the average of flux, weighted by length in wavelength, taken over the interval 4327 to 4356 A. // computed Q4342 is 16.8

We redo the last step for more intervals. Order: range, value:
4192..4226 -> 18.1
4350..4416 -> 17.9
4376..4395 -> 18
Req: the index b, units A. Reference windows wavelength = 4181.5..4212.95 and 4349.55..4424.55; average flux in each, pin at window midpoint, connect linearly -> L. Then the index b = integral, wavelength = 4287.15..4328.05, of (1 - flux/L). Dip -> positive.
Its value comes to 6.1 A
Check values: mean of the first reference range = 18.5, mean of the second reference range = 18.1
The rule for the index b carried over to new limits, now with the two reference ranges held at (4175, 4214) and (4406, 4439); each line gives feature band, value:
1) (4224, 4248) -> 1.72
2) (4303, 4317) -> 2.89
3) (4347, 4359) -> 0.79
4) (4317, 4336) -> 1.16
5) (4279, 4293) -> 1.84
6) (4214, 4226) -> 0.33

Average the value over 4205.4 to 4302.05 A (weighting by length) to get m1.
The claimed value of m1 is 17.1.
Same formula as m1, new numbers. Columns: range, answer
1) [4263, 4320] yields 15.9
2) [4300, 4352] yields 16.1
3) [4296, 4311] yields 13.4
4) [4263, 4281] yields 17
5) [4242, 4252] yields 17.1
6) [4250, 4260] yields 17.7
